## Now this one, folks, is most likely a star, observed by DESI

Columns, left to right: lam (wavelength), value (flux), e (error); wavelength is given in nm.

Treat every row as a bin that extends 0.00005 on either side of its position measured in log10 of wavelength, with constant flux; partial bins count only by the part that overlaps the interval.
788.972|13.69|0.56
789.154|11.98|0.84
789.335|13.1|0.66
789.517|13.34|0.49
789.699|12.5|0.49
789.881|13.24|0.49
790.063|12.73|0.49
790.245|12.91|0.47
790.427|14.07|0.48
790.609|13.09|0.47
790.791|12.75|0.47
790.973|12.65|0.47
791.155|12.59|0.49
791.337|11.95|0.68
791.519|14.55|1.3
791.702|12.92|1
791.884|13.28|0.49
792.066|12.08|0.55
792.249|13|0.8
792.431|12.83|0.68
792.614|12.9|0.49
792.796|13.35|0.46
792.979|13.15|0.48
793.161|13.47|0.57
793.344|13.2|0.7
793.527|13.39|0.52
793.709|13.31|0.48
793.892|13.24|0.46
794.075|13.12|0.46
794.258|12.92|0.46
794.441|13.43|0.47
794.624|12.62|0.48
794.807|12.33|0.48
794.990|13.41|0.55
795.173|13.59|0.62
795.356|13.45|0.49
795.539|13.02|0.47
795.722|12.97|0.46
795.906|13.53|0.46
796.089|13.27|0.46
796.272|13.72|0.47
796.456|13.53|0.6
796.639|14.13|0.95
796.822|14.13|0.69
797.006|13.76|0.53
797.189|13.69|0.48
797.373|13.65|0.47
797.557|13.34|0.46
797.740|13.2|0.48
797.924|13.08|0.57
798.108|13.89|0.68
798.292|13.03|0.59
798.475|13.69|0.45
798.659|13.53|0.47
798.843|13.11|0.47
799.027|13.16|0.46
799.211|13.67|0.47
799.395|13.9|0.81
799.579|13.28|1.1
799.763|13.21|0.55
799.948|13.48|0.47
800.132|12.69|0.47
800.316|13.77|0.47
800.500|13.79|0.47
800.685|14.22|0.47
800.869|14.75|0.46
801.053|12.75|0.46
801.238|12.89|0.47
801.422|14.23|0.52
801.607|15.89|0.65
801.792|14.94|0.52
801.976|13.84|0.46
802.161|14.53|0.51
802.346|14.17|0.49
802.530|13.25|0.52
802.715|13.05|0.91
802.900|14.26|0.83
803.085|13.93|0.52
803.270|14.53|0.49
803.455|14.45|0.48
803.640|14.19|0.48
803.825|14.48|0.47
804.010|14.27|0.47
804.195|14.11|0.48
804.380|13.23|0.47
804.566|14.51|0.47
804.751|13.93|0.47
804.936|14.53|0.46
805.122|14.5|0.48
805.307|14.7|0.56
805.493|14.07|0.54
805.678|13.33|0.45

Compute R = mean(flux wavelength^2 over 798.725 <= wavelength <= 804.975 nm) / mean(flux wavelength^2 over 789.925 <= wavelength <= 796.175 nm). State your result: 1.09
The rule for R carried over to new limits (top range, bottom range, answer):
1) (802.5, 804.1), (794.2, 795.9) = 1.10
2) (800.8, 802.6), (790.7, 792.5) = 1.13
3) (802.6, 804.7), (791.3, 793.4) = 1.11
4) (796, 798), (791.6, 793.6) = 1.05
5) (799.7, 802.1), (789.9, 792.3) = 1.10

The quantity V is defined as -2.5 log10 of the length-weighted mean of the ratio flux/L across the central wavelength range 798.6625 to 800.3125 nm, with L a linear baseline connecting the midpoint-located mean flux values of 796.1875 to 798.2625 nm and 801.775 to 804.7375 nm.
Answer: 0.04 mag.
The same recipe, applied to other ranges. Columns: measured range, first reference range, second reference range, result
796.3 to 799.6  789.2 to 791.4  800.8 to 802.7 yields 0.01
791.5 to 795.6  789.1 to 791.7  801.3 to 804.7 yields 0.01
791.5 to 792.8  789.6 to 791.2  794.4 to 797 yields 0.01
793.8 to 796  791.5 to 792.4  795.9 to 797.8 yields 0.02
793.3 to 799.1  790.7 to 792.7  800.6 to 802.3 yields 0.01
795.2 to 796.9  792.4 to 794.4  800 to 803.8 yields -0.01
